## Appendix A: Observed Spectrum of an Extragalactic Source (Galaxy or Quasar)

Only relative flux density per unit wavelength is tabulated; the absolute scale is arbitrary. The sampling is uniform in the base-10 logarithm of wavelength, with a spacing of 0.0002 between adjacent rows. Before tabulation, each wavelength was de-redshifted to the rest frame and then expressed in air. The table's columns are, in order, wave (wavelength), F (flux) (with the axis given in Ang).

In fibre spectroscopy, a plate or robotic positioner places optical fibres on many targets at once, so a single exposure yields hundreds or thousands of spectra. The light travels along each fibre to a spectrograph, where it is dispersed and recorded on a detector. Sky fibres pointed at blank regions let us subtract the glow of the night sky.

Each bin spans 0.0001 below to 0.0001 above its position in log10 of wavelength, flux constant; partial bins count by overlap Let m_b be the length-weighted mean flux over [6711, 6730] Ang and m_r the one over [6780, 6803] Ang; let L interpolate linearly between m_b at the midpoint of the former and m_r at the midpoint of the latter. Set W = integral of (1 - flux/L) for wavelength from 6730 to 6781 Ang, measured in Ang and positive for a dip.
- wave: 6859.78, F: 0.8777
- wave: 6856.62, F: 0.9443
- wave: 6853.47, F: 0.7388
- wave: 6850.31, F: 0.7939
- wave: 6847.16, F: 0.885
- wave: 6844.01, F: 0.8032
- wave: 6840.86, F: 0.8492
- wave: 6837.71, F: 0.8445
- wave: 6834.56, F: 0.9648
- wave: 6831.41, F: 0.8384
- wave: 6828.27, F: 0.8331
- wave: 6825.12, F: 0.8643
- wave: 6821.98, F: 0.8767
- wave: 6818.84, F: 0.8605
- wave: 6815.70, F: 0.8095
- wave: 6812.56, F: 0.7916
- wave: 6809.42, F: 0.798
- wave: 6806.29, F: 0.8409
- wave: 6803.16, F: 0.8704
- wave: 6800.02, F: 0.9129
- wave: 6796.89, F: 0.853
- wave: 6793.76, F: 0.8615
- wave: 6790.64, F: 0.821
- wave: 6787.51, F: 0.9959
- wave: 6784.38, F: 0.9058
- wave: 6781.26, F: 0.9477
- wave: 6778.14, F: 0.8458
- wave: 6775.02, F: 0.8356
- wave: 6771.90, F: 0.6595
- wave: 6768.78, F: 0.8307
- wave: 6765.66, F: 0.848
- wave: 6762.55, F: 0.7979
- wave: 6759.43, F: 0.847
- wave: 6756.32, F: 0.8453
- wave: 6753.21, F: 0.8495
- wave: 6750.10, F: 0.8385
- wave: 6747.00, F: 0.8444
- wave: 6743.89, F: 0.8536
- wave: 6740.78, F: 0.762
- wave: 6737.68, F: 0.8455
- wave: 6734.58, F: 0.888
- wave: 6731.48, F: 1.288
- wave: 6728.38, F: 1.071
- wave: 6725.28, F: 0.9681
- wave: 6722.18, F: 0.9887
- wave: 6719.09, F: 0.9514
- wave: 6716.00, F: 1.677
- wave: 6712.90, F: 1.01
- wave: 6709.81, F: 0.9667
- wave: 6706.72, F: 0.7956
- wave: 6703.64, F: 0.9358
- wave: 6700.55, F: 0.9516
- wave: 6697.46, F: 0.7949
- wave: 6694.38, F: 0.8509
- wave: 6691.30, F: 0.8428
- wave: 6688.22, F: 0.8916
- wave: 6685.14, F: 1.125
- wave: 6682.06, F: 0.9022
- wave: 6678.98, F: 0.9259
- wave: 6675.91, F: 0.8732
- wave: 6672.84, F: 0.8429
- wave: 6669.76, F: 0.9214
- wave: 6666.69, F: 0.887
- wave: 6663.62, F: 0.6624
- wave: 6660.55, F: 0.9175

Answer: 7.5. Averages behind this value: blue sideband 1.11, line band 0.857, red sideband 0.897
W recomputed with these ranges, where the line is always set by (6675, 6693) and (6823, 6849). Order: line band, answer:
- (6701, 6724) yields -3.17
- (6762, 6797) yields 1.33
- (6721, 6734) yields -2.27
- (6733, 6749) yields 1.12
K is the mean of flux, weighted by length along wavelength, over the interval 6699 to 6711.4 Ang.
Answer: 0.913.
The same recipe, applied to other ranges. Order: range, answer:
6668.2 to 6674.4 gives 0.882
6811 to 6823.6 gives 0.835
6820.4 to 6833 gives 0.853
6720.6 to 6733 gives 1.08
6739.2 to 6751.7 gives 0.825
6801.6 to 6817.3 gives 0.822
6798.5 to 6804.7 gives 0.89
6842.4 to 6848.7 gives 0.844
